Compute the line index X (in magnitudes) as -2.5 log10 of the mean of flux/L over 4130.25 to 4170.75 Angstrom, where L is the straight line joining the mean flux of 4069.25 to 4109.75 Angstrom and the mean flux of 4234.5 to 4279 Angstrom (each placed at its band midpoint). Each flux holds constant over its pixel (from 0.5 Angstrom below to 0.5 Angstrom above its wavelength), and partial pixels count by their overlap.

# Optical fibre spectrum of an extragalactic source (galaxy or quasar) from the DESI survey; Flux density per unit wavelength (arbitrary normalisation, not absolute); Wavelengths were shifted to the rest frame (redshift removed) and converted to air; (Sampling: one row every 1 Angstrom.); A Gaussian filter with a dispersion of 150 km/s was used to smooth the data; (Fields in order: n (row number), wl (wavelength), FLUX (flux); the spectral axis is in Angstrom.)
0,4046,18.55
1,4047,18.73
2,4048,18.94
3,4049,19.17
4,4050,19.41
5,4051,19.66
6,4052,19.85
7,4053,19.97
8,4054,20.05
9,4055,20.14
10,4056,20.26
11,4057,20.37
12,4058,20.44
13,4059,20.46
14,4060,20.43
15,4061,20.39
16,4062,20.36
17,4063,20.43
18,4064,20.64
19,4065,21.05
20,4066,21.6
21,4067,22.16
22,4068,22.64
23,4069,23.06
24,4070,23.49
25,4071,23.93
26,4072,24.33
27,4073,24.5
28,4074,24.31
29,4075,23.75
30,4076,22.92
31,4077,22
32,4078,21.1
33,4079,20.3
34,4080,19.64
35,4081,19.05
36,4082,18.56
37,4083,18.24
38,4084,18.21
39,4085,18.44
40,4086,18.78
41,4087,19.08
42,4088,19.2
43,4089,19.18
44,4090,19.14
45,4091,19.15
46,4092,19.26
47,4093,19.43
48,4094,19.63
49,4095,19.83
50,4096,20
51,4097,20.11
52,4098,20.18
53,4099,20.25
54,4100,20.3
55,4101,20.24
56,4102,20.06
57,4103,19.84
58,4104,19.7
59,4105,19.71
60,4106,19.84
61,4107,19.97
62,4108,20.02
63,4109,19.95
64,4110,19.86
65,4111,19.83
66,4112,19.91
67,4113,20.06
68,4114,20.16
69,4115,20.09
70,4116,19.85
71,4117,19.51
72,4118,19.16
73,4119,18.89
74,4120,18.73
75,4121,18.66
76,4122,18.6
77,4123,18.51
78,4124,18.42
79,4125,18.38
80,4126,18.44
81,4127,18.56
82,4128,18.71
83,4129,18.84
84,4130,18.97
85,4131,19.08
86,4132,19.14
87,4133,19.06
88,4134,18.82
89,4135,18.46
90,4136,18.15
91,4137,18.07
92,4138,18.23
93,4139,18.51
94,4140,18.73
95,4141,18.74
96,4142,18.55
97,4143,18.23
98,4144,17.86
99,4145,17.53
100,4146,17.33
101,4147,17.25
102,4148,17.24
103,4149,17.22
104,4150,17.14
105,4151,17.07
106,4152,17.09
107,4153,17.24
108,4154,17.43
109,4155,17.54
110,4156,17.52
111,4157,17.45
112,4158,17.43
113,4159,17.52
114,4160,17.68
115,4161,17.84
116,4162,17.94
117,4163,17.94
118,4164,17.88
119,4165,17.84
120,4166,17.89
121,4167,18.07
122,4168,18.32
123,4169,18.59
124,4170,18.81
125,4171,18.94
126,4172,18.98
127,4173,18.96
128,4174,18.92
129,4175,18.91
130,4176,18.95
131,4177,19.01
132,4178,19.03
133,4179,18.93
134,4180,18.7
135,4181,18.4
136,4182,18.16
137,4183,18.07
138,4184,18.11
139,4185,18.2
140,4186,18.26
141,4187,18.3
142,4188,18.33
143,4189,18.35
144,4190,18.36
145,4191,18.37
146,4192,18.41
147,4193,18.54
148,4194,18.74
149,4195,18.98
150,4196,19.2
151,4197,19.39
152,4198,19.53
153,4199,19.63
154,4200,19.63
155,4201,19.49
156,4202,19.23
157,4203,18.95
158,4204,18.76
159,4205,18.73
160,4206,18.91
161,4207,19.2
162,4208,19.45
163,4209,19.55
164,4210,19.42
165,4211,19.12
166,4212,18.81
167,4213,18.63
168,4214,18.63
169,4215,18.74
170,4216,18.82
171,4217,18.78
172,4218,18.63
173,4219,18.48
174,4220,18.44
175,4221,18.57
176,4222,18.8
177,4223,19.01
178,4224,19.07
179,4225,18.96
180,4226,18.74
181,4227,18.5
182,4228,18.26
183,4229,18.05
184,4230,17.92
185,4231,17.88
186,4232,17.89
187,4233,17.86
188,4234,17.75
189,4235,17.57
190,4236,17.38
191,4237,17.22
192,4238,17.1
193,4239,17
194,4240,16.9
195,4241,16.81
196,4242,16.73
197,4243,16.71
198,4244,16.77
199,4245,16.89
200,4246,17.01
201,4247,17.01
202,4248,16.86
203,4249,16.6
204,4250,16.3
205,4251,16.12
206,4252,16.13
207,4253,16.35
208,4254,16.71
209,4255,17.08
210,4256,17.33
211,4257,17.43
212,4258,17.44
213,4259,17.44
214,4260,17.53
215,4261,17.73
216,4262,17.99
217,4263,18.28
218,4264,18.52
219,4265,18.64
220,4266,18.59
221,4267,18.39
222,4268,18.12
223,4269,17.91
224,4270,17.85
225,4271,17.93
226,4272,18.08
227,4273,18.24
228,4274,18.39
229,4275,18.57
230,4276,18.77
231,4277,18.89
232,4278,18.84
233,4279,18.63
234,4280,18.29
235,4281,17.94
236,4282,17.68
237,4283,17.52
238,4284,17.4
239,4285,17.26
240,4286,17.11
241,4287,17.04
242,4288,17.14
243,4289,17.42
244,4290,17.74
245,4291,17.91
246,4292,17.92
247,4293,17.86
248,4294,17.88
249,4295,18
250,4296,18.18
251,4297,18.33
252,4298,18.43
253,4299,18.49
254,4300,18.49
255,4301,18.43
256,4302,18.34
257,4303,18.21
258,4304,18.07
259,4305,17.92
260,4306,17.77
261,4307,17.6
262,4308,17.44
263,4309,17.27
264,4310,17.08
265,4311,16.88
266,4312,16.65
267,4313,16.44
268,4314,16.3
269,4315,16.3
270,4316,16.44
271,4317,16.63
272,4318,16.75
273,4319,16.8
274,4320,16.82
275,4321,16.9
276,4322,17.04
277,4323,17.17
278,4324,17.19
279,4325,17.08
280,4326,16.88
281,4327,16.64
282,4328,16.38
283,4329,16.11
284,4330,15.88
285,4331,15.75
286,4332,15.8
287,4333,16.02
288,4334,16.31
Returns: 0.08 mag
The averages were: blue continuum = 20.4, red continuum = 17.5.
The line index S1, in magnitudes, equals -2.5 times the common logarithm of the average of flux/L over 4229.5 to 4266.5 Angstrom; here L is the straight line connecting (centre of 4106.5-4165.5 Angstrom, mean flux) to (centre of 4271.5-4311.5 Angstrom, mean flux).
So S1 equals 0.05 mag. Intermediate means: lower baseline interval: 18.5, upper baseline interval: 17.9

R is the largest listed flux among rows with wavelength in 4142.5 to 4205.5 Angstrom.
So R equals 19.63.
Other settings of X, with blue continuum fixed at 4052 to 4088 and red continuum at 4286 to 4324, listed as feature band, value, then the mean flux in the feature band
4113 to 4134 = 0.06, 19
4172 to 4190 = 0.04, 18.6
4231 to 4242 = 0.07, 17.3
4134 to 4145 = 0.09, 18.3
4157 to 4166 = 0.11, 17.7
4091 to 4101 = 0.04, 19.9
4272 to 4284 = -0.03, 18.3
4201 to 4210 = -0.01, 19.1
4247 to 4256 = 0.10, 16.6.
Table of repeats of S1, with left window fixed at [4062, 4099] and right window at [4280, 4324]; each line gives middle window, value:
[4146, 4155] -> 0.15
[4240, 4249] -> 0.09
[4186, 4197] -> 0.03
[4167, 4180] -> 0.03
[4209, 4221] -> 0.00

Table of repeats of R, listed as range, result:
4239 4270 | 18.64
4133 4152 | 19.06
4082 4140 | 20.3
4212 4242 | 19.07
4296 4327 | 18.49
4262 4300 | 18.89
